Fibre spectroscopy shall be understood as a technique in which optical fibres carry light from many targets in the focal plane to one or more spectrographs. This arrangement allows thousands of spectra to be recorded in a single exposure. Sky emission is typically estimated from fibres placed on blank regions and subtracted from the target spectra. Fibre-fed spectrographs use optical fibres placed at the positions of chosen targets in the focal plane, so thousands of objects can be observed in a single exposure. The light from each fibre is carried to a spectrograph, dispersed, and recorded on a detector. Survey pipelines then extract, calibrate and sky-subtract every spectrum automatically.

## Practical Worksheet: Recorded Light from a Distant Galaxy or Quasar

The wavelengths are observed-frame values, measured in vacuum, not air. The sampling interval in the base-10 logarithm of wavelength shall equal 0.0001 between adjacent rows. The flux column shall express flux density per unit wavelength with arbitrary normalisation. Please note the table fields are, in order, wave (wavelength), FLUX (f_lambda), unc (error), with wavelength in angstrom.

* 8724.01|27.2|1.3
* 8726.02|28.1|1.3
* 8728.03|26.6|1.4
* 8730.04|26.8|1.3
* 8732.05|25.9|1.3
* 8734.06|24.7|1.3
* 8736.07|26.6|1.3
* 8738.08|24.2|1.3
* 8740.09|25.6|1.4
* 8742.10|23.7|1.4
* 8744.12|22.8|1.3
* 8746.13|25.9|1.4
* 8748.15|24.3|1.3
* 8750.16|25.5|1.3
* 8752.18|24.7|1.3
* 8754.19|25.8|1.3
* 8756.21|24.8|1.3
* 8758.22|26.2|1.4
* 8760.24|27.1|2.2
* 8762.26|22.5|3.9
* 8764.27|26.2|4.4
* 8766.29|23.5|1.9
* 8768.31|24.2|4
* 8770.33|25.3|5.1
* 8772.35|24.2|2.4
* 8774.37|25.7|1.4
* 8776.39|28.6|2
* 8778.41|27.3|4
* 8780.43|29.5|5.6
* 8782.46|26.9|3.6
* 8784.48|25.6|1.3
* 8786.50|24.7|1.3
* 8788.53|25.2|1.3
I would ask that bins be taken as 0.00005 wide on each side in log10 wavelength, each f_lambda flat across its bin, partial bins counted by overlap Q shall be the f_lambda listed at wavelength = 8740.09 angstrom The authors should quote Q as 25.6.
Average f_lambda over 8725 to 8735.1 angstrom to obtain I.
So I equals 26.4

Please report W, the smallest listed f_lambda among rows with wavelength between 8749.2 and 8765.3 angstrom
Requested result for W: 22.5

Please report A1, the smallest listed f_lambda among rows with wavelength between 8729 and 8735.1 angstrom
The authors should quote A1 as 24.7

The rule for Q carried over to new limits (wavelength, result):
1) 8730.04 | 26.8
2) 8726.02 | 28.1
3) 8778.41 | 27.3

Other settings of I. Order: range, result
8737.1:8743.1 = 24.5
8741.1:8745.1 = 23.2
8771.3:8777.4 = 26.2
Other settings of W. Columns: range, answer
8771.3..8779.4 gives 24.2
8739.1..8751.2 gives 22.8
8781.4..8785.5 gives 25.6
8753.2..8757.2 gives 24.8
